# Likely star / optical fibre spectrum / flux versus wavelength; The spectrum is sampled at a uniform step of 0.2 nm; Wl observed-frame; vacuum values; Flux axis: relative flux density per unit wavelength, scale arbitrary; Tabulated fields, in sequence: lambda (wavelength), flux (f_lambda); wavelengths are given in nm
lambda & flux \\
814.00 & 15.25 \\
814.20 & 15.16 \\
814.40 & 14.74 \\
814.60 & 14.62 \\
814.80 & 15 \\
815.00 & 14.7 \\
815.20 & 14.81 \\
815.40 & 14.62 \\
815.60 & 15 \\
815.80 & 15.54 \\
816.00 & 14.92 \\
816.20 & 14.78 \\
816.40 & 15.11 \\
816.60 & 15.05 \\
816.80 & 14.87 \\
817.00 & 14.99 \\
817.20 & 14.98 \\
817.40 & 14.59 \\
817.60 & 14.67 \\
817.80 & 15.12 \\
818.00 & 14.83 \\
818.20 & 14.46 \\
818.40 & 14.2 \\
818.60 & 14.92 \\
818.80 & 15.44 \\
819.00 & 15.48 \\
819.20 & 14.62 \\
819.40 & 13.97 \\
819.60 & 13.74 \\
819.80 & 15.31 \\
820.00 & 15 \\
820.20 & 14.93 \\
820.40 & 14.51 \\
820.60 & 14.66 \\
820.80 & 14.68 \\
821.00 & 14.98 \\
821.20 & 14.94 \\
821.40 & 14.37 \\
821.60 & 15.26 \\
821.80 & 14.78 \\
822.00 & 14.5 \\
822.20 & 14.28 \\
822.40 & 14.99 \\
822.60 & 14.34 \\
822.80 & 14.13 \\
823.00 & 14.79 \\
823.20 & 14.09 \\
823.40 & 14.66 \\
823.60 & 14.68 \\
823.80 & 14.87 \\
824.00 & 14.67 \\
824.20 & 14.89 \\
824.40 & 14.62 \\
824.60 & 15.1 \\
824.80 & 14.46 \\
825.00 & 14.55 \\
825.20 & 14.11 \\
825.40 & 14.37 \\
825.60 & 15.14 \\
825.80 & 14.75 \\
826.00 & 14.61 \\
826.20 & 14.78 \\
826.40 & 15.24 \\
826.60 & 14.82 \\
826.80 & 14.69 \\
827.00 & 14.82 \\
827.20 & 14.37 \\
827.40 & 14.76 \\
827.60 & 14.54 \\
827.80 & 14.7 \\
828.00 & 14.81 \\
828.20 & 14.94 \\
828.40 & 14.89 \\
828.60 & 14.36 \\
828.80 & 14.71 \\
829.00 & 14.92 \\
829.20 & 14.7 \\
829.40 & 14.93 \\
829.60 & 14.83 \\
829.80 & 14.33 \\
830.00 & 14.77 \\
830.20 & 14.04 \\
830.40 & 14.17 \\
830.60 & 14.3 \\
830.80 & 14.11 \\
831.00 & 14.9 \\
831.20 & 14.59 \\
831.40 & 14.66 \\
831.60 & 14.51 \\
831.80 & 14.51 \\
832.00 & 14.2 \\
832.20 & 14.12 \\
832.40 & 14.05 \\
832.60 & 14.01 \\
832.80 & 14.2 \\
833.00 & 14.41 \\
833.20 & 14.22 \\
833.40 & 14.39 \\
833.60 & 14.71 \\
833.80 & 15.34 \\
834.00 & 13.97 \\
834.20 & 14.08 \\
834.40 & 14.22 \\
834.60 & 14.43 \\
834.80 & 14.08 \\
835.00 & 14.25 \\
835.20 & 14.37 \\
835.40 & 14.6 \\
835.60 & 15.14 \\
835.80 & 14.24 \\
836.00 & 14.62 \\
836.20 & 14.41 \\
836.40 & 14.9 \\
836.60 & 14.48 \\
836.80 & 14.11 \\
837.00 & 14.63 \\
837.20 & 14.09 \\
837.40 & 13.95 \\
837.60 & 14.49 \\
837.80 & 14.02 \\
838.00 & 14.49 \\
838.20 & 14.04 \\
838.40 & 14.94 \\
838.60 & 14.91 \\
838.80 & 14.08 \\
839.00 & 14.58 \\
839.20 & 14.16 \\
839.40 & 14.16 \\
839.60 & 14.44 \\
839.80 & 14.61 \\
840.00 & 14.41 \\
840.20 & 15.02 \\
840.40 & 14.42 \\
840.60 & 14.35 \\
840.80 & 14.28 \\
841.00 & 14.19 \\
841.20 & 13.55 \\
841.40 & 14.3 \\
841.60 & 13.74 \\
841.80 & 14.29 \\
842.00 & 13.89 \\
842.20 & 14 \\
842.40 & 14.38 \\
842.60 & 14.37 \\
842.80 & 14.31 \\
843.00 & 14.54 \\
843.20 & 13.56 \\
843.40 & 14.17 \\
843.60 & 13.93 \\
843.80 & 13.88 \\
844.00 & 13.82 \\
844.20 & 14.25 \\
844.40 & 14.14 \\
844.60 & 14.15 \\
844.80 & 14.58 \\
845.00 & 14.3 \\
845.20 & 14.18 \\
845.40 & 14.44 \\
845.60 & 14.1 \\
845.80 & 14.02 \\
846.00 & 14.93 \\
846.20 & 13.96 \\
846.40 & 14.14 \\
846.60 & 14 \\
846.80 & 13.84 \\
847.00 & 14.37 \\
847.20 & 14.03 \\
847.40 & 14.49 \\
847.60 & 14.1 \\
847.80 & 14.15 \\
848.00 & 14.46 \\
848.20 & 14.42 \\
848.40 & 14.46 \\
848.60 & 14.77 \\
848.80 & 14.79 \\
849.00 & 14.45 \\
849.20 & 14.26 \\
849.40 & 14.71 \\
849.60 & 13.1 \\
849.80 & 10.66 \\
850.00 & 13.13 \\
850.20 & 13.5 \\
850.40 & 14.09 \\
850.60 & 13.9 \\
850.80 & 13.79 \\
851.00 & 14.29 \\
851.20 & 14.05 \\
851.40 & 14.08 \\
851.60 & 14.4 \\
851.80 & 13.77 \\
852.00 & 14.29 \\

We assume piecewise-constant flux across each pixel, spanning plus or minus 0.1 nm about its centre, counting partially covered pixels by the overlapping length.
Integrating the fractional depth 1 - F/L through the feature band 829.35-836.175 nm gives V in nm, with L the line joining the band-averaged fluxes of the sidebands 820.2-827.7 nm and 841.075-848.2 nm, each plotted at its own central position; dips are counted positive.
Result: 0.02 nm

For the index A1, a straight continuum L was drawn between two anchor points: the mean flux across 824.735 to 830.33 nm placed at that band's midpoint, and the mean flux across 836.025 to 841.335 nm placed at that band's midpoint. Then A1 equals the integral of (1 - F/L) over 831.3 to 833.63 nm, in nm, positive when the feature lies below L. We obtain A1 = 0.04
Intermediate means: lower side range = 14.7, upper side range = 14.4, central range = 14.3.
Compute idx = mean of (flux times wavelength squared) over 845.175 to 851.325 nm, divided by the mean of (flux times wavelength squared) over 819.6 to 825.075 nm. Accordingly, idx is 1.02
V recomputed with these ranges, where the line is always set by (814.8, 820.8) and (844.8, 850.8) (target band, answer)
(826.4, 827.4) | -0.01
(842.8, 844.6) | 0.01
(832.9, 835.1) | 0.01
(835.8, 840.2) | -0.03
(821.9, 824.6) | 0.02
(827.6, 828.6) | -0.01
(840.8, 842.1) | 0.02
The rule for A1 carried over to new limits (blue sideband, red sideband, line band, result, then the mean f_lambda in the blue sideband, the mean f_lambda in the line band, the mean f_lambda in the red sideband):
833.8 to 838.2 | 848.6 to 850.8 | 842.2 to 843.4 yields -0.01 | 14.4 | 14.2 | 13.7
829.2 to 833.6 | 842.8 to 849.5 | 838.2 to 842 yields -0.01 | 14.4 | 14.3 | 14.3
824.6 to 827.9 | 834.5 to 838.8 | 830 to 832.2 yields 0.02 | 14.7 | 14.4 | 14.4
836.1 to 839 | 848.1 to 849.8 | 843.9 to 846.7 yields 0.00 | 14.4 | 14.2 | 14.2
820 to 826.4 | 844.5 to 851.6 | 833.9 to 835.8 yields 0.01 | 14.7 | 14.3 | 14.1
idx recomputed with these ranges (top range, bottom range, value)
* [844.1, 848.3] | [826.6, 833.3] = 1.02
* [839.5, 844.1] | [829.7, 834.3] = 1.01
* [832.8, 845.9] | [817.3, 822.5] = 1.02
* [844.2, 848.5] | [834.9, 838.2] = 1.01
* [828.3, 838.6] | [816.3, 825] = 1.01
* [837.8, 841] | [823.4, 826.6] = 1.02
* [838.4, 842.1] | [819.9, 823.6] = 1.02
